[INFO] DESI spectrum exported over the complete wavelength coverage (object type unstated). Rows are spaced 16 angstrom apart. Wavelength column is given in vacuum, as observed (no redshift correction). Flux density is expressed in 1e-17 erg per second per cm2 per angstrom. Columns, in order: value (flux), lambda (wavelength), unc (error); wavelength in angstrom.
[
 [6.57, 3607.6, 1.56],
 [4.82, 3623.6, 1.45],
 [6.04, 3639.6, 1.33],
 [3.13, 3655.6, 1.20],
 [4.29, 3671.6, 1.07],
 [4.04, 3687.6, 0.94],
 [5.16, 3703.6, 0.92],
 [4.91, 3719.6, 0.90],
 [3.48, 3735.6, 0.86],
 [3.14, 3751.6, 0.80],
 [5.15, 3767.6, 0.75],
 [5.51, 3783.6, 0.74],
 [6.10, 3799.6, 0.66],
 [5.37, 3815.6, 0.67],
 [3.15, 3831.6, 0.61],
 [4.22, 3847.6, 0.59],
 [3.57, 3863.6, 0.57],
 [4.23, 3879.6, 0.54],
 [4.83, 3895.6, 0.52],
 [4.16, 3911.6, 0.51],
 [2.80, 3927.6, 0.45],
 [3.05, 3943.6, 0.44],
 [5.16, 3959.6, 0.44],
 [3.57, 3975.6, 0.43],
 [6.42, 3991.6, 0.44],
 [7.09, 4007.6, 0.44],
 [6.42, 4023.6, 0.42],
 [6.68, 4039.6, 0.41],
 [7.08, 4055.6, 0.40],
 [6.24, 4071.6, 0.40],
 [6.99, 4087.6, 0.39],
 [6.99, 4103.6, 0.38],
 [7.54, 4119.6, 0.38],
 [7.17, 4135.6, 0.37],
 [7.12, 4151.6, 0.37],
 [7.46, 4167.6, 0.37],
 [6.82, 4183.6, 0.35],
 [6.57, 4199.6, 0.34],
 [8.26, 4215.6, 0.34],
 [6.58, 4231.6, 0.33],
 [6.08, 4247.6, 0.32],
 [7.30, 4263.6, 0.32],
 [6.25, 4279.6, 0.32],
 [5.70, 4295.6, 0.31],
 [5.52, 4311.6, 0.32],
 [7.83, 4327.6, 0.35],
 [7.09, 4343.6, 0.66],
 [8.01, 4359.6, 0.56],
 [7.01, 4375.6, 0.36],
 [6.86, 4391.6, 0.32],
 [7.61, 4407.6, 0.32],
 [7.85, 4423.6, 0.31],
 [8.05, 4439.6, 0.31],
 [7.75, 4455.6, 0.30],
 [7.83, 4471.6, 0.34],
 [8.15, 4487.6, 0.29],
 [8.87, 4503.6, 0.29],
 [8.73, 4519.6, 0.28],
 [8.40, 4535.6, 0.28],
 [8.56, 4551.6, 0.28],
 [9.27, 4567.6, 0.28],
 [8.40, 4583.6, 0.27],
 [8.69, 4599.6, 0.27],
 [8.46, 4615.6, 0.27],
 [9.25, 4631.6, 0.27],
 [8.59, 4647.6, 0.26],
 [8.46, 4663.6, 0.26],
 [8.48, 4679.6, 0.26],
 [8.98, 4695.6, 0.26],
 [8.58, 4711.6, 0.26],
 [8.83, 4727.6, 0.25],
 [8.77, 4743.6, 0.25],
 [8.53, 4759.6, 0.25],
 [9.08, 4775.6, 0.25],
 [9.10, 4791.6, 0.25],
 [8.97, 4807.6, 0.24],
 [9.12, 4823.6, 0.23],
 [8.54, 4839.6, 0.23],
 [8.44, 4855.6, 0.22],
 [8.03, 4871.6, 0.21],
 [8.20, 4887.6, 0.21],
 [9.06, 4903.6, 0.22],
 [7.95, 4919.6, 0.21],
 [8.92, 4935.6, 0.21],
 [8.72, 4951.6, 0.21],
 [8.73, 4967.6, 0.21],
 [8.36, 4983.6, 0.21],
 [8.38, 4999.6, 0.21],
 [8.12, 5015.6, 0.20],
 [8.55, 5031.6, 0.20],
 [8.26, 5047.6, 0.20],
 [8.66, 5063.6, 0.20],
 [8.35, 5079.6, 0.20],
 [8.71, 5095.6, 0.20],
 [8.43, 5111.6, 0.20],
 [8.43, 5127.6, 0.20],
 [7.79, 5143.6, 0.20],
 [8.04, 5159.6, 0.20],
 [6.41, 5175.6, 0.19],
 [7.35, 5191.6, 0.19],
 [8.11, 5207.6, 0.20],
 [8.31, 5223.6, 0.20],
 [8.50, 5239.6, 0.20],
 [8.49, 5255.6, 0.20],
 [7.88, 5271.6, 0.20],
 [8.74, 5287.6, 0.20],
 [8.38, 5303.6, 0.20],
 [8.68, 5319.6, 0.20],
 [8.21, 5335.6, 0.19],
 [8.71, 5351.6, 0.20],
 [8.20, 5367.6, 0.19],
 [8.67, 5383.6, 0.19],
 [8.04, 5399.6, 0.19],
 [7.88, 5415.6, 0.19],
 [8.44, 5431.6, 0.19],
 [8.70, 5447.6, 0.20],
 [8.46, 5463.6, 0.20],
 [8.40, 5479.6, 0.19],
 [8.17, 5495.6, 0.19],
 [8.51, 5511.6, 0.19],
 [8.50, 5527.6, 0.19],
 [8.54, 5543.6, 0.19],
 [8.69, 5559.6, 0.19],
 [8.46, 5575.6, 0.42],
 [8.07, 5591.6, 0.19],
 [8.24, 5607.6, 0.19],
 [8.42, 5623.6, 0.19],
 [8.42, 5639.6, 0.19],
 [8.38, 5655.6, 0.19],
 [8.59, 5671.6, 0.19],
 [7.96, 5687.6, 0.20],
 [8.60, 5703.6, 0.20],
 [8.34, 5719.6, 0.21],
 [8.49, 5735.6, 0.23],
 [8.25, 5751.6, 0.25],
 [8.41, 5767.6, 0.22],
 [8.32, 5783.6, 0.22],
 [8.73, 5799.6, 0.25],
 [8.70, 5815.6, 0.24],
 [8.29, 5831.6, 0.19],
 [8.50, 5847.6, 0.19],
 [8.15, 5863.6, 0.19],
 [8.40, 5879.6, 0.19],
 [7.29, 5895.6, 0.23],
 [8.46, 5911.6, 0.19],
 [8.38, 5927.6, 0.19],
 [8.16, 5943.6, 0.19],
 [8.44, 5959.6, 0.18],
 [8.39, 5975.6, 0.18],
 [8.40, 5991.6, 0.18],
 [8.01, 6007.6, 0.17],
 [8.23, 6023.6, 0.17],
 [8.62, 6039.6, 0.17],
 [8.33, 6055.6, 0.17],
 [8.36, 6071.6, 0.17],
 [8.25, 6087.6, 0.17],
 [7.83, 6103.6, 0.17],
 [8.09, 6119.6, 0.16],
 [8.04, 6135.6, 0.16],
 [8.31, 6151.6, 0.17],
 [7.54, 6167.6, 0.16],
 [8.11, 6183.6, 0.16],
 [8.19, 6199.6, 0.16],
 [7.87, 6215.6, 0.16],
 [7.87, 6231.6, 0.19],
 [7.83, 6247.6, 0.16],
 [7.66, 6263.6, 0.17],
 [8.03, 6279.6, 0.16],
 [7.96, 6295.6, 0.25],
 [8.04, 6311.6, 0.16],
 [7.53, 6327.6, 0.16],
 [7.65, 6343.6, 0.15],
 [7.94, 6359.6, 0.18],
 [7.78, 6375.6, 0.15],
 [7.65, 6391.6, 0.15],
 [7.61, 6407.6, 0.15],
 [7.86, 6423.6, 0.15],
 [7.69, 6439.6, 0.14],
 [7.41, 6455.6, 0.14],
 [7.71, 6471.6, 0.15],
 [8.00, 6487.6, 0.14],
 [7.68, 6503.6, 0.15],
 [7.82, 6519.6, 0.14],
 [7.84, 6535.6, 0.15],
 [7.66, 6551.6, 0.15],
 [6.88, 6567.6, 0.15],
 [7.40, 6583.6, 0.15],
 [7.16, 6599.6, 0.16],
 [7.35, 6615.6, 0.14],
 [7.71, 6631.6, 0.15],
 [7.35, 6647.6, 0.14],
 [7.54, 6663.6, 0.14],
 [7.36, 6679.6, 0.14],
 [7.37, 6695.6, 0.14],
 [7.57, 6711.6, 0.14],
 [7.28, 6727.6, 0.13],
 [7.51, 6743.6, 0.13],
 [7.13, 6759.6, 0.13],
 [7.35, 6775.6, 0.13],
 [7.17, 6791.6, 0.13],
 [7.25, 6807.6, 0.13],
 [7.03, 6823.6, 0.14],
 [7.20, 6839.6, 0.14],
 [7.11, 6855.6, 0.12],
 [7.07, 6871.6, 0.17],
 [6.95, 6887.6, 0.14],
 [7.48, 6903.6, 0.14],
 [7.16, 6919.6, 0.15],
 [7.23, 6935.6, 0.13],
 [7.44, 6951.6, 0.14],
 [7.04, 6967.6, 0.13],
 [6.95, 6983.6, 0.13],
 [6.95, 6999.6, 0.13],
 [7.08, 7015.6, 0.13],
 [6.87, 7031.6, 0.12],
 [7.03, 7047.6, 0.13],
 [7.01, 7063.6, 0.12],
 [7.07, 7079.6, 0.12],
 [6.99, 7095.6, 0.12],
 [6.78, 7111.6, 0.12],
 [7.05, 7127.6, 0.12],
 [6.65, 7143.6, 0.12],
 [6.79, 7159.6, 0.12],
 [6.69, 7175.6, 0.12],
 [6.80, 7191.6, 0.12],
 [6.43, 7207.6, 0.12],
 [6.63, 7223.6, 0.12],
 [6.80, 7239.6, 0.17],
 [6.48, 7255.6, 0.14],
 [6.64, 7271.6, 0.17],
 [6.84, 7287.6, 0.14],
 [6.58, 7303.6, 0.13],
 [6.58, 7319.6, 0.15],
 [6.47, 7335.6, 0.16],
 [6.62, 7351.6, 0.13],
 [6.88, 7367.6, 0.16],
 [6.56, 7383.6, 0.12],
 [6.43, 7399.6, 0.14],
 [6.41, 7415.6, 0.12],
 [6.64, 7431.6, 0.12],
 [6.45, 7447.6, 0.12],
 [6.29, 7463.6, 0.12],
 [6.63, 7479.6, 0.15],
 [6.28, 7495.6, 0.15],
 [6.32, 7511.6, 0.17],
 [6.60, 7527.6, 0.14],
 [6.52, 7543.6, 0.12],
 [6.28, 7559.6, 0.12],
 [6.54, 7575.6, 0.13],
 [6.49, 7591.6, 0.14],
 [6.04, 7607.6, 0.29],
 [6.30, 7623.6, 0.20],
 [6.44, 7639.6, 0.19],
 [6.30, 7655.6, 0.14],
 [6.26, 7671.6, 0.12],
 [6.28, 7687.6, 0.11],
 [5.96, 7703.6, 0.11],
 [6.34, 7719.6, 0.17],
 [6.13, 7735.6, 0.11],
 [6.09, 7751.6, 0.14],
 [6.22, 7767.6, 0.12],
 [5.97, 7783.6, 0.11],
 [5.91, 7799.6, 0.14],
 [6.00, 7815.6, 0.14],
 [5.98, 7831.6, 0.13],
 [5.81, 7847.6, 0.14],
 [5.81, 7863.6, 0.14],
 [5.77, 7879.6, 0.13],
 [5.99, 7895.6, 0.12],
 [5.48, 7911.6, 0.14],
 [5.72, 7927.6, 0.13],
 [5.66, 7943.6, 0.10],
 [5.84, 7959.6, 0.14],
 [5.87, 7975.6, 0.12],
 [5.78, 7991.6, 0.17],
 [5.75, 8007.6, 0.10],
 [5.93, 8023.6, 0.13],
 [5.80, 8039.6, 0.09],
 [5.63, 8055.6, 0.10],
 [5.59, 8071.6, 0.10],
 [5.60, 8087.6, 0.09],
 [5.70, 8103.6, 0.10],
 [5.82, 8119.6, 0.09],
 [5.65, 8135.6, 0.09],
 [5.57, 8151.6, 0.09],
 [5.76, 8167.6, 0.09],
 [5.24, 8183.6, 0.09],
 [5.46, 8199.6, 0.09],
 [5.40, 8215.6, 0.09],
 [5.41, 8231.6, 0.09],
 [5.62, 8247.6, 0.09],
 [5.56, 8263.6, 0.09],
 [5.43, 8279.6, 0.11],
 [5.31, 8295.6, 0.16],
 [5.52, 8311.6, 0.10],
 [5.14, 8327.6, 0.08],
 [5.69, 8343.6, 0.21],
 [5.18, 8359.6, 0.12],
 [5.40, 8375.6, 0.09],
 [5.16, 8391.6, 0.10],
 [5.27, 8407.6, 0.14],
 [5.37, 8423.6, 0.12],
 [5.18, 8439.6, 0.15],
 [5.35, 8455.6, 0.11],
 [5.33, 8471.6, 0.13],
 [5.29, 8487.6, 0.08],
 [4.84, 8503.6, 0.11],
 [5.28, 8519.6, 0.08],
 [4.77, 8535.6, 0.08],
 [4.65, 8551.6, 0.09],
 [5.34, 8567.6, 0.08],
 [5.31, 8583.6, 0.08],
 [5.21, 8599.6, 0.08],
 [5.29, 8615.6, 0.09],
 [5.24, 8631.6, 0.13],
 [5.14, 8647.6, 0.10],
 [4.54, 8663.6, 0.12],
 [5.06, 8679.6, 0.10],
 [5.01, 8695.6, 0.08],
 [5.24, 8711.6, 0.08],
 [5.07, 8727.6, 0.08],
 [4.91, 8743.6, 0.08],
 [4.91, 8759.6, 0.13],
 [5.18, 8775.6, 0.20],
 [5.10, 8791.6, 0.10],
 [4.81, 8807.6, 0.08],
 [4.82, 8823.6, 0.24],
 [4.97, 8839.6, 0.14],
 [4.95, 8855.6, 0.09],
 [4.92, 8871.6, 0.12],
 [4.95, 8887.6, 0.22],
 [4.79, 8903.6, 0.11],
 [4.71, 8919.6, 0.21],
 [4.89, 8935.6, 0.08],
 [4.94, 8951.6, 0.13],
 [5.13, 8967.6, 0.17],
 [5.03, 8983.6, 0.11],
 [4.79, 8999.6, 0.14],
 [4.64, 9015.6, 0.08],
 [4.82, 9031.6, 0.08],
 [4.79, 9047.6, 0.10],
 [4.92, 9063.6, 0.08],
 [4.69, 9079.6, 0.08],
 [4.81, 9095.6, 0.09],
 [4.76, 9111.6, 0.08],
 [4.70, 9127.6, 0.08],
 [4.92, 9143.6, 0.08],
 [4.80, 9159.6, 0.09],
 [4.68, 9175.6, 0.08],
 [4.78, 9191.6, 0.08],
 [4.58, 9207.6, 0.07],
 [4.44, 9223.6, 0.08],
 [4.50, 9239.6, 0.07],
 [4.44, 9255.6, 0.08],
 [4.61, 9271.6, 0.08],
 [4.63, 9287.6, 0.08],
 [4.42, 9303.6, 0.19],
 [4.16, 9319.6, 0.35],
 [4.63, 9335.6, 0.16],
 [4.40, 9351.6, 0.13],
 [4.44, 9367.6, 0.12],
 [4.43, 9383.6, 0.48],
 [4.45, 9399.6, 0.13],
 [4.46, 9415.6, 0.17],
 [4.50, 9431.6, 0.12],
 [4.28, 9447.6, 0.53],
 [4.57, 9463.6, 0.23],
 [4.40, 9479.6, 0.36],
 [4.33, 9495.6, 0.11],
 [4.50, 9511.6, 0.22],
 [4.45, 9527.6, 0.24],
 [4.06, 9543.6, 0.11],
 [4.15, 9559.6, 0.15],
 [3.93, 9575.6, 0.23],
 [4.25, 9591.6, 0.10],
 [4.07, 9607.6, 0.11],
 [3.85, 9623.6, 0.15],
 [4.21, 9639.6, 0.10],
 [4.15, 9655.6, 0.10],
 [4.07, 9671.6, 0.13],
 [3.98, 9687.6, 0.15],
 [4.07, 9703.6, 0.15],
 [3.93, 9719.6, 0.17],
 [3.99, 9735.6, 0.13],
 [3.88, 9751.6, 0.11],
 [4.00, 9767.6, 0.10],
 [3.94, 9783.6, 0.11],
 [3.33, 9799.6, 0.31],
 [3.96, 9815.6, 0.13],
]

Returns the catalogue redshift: 0.000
